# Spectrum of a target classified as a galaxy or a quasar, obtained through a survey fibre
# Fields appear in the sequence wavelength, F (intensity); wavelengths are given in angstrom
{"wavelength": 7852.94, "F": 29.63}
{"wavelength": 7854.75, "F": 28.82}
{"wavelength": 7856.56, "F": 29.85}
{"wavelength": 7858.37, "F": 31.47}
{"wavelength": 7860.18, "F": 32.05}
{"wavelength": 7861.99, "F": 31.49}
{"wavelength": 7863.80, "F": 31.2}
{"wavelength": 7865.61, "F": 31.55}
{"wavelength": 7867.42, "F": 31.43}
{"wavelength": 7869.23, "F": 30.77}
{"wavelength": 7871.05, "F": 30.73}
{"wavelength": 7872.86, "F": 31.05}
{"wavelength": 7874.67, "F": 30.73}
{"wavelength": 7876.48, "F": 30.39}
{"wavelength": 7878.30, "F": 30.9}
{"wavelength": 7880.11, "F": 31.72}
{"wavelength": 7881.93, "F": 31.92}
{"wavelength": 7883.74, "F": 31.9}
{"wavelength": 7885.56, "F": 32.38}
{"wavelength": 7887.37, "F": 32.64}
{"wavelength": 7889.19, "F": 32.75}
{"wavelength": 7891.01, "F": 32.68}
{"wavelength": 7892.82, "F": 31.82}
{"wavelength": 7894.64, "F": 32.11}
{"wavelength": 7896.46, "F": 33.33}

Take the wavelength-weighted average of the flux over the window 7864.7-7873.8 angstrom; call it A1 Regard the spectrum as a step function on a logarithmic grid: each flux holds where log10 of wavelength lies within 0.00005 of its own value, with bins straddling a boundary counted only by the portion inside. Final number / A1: 31.1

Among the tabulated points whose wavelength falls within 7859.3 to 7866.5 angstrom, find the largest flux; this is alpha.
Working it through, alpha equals 32.05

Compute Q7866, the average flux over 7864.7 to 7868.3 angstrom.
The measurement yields 31.5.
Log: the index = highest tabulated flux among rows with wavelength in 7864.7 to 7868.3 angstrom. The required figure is 31.55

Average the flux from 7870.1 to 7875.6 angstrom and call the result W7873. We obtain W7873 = 30.8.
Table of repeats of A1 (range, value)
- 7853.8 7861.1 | 30.5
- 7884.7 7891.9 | 32.6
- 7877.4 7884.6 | 31.6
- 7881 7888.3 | 32.2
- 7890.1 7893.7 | 32.3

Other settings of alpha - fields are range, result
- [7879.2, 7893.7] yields 32.75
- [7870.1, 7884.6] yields 31.92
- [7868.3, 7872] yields 30.77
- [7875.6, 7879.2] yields 30.9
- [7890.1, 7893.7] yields 32.68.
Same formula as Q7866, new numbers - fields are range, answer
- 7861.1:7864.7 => 31.3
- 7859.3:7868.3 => 31.6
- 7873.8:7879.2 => 30.7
